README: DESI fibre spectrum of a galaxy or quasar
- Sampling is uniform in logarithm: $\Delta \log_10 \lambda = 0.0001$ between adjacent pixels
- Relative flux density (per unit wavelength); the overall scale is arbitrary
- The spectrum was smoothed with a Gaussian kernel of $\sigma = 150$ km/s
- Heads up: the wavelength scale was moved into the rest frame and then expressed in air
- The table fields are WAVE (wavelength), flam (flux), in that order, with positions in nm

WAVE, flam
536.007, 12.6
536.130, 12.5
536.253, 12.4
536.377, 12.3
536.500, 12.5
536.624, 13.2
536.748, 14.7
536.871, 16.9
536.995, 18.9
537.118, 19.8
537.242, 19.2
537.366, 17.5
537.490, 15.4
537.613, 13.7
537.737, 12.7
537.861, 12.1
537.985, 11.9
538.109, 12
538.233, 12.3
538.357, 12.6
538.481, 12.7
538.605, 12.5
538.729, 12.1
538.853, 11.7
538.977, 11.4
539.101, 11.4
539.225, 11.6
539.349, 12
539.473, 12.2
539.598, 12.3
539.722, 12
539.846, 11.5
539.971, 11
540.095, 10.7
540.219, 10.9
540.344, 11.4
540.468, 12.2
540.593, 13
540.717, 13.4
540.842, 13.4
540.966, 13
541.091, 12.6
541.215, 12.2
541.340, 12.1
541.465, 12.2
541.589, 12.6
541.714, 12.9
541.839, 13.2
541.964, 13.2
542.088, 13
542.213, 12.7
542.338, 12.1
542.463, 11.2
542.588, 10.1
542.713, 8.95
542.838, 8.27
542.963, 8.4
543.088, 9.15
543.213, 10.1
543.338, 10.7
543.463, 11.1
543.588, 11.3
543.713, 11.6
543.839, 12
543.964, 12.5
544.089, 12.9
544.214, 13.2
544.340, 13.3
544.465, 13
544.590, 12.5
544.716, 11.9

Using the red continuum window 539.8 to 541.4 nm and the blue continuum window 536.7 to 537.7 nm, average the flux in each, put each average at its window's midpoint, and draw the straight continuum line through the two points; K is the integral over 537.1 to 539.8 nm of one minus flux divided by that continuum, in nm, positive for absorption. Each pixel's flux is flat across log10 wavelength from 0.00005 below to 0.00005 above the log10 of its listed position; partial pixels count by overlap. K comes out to 0.37 nm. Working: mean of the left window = 16.9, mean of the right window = 12.1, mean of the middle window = 13.1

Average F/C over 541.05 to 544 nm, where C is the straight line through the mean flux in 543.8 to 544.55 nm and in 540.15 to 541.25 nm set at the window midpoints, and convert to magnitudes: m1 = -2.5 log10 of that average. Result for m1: 0.11 mag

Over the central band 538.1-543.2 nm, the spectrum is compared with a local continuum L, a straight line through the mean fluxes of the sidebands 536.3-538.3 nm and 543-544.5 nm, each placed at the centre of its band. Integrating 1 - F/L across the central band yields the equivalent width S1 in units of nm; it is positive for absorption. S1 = 0.51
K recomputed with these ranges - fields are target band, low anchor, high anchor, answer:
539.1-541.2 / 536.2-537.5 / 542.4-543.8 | 0.11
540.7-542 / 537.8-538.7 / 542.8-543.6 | -0.25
